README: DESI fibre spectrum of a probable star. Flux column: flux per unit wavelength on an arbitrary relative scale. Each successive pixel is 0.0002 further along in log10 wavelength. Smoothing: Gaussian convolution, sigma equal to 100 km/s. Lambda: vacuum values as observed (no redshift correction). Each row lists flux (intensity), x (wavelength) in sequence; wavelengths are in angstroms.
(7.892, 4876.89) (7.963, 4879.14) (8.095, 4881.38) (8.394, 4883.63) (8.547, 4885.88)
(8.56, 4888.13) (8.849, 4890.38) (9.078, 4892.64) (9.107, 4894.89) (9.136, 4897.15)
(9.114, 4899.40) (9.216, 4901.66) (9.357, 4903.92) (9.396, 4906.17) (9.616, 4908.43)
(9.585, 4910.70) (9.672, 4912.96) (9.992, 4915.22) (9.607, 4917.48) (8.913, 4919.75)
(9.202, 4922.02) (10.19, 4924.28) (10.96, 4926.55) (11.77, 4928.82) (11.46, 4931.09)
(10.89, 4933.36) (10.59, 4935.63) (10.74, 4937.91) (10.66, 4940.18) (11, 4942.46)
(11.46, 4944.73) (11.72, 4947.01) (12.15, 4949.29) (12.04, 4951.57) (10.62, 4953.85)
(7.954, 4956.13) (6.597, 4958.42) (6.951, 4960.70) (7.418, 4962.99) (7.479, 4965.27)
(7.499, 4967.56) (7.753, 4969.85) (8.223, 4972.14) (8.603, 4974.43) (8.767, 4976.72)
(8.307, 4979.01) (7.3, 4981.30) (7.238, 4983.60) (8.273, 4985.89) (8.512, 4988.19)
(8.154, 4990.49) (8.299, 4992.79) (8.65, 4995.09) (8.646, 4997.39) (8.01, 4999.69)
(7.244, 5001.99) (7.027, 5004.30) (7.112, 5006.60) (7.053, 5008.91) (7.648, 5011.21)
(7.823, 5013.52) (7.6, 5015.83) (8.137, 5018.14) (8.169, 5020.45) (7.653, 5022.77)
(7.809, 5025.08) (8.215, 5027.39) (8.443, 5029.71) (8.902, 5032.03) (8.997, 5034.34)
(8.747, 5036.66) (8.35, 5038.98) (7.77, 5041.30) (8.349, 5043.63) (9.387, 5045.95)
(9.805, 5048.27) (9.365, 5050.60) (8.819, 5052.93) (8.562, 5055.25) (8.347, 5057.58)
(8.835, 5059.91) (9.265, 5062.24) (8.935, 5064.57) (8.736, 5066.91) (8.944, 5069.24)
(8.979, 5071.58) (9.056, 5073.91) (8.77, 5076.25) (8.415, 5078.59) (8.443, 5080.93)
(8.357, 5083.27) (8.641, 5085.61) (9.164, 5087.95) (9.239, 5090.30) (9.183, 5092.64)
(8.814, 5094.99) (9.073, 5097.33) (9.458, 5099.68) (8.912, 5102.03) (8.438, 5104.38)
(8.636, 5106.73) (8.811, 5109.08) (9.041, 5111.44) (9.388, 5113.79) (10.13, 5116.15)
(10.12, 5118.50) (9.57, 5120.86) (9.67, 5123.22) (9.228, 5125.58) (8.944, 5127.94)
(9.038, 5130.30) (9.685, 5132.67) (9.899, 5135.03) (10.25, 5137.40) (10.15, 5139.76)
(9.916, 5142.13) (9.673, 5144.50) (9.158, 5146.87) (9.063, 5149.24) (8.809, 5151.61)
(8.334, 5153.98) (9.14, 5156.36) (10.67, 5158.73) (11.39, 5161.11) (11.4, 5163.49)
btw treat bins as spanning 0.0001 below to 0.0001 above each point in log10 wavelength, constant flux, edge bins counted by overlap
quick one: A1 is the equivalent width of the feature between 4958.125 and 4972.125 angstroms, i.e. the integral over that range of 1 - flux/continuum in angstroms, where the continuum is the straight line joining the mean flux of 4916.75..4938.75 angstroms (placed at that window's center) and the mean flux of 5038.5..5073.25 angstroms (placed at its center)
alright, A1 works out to 3.6 angstroms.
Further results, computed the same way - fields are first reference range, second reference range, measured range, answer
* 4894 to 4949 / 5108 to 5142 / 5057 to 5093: 3.3 angstroms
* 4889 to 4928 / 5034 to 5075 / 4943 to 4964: -0.9 angstroms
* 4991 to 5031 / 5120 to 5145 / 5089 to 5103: 0.0 angstroms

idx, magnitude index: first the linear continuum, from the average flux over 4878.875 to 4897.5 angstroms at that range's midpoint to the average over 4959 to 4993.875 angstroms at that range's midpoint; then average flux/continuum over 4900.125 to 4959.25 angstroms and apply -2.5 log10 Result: -0.227 mag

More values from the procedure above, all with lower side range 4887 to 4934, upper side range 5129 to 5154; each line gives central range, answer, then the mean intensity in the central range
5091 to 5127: 0.03 mag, 9.23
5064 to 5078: 0.08 mag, 8.88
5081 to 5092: 0.08 mag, 8.83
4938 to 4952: -0.18 mag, 11.4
